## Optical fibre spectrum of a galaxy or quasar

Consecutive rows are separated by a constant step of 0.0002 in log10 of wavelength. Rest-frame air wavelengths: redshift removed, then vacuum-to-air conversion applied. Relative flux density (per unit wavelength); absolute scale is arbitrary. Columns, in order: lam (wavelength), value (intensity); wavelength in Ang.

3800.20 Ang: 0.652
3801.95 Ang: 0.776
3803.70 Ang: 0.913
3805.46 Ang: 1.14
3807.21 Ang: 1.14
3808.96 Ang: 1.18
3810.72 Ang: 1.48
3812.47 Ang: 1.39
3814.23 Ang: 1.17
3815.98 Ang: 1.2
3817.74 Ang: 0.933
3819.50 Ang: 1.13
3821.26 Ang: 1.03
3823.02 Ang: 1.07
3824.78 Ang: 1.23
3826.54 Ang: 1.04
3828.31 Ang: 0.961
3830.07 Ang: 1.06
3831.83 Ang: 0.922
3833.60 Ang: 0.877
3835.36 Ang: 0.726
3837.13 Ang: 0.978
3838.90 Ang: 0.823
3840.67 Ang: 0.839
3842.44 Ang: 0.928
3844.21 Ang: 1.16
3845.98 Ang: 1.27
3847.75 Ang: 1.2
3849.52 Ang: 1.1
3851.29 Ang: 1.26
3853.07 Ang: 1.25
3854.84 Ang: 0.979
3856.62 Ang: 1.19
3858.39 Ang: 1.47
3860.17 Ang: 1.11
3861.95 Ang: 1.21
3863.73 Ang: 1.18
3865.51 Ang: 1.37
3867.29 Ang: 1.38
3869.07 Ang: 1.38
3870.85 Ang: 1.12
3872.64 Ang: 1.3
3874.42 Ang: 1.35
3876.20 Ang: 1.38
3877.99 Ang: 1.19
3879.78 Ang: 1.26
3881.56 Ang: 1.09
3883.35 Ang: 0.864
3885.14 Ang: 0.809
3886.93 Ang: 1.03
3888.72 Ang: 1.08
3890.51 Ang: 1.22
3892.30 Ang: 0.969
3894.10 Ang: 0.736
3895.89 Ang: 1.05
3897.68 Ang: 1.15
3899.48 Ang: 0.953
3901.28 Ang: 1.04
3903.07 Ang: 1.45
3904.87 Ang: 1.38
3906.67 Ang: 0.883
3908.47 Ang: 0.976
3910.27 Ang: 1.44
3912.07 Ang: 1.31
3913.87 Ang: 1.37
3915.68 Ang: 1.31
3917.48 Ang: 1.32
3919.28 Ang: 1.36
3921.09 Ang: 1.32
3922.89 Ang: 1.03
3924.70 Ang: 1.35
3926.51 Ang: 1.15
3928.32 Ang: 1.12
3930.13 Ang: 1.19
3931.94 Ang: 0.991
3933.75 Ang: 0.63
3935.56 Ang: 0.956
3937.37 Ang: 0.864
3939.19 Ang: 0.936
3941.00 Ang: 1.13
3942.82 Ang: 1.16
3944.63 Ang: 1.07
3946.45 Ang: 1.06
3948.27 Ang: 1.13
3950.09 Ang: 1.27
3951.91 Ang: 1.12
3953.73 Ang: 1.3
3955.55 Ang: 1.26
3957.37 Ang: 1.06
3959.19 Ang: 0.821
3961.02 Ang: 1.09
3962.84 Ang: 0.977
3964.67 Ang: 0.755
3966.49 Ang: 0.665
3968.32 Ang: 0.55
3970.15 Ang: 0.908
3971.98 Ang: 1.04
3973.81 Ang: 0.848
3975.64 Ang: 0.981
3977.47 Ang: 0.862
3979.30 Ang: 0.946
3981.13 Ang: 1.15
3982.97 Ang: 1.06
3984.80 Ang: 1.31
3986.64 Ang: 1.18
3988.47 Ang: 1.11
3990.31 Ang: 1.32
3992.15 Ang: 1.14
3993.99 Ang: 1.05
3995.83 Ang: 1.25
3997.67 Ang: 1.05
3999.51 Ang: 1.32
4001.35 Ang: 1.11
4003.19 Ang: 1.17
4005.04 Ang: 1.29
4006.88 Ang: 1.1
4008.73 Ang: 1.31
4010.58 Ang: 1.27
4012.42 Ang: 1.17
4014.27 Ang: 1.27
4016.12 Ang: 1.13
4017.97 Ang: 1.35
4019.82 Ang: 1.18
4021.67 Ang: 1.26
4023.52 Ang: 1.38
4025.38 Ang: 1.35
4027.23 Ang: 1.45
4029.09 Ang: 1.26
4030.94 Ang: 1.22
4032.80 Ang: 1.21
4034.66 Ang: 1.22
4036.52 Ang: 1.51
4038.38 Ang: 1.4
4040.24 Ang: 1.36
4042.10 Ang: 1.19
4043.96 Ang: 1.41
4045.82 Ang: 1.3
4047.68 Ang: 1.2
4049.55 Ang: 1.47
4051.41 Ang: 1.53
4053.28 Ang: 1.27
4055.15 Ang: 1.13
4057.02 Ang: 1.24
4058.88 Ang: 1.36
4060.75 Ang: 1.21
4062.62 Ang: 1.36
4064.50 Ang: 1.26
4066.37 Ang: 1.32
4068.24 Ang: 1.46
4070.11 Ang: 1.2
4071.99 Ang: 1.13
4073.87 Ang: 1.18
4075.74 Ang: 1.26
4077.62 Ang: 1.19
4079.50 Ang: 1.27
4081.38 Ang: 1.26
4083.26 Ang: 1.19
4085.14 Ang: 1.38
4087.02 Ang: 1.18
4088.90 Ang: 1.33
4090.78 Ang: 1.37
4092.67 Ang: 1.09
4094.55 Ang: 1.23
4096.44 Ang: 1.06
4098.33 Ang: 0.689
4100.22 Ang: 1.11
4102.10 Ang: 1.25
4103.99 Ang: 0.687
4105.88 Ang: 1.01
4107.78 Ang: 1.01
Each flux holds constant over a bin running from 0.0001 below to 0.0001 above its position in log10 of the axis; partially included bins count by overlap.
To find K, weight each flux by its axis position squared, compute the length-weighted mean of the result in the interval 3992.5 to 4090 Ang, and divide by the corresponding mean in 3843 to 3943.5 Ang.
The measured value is 1.18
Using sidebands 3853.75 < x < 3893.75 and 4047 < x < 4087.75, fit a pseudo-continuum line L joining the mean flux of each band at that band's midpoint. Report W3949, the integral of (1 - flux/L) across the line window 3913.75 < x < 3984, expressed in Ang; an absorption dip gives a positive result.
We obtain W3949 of 9.34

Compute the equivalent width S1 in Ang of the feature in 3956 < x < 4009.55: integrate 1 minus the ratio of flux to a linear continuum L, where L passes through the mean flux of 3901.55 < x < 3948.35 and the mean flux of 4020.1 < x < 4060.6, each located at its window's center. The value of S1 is 8.0 Ang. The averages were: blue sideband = 1.15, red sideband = 1.32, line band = 1.05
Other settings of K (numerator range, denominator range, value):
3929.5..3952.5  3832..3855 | 1.06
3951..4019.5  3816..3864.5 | 1.09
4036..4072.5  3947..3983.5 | 1.39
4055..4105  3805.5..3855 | 1.25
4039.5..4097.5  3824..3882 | 1.24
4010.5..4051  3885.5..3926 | 1.19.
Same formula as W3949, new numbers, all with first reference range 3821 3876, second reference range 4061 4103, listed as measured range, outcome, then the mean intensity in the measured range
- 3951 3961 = 0.5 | 1.11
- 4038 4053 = -1.9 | 1.35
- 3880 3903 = 2.4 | 1.02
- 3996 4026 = -1.1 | 1.23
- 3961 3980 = 5.0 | 0.864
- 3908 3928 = -2.0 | 1.27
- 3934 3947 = 1.8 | 1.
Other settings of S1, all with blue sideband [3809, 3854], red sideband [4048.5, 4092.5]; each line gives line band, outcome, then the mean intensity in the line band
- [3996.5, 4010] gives 0.3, 1.2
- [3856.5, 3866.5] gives -1.4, 1.26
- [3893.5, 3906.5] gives 0.4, 1.1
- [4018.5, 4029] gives -0.7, 1.32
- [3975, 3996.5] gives 1.7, 1.11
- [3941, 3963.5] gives 1.3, 1.11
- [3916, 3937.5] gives 0.7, 1.12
